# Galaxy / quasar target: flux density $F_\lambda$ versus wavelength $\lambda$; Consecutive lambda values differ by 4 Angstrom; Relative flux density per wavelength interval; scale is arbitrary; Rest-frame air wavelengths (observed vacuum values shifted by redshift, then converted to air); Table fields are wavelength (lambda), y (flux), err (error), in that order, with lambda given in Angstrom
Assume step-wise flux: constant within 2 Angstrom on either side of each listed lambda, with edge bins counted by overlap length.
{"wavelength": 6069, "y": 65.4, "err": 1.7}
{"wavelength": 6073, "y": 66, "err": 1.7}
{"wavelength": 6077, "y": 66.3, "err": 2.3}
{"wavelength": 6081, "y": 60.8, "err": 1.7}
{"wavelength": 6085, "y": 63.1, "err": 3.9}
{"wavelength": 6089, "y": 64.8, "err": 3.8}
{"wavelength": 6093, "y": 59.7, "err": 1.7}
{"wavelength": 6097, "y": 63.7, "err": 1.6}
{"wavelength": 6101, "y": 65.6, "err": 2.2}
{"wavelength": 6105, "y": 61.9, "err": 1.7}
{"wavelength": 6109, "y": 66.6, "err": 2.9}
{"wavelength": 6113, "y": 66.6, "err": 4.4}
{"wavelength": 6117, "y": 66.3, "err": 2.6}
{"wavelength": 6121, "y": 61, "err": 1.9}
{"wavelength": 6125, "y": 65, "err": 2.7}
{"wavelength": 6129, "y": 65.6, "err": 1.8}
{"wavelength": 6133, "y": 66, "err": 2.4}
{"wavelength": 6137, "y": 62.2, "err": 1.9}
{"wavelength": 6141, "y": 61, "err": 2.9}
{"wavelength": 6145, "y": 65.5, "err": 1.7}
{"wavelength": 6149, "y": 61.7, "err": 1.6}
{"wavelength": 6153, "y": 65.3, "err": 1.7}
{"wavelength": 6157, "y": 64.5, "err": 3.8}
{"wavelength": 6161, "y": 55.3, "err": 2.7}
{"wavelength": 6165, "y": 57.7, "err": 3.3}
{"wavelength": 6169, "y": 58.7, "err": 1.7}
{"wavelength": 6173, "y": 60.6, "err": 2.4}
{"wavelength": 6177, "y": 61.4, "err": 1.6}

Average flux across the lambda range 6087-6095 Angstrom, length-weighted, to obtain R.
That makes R 62.2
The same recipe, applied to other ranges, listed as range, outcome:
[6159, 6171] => 57.2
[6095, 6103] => 64.7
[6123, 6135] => 65.5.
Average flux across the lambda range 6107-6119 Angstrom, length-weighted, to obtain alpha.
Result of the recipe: 66.5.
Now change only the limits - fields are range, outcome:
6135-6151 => 62.6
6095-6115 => 64.9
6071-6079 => 66.2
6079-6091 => 62.9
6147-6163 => 61.7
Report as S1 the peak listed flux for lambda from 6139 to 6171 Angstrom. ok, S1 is 65.5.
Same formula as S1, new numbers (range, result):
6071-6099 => 66.3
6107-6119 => 66.6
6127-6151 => 66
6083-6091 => 64.8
